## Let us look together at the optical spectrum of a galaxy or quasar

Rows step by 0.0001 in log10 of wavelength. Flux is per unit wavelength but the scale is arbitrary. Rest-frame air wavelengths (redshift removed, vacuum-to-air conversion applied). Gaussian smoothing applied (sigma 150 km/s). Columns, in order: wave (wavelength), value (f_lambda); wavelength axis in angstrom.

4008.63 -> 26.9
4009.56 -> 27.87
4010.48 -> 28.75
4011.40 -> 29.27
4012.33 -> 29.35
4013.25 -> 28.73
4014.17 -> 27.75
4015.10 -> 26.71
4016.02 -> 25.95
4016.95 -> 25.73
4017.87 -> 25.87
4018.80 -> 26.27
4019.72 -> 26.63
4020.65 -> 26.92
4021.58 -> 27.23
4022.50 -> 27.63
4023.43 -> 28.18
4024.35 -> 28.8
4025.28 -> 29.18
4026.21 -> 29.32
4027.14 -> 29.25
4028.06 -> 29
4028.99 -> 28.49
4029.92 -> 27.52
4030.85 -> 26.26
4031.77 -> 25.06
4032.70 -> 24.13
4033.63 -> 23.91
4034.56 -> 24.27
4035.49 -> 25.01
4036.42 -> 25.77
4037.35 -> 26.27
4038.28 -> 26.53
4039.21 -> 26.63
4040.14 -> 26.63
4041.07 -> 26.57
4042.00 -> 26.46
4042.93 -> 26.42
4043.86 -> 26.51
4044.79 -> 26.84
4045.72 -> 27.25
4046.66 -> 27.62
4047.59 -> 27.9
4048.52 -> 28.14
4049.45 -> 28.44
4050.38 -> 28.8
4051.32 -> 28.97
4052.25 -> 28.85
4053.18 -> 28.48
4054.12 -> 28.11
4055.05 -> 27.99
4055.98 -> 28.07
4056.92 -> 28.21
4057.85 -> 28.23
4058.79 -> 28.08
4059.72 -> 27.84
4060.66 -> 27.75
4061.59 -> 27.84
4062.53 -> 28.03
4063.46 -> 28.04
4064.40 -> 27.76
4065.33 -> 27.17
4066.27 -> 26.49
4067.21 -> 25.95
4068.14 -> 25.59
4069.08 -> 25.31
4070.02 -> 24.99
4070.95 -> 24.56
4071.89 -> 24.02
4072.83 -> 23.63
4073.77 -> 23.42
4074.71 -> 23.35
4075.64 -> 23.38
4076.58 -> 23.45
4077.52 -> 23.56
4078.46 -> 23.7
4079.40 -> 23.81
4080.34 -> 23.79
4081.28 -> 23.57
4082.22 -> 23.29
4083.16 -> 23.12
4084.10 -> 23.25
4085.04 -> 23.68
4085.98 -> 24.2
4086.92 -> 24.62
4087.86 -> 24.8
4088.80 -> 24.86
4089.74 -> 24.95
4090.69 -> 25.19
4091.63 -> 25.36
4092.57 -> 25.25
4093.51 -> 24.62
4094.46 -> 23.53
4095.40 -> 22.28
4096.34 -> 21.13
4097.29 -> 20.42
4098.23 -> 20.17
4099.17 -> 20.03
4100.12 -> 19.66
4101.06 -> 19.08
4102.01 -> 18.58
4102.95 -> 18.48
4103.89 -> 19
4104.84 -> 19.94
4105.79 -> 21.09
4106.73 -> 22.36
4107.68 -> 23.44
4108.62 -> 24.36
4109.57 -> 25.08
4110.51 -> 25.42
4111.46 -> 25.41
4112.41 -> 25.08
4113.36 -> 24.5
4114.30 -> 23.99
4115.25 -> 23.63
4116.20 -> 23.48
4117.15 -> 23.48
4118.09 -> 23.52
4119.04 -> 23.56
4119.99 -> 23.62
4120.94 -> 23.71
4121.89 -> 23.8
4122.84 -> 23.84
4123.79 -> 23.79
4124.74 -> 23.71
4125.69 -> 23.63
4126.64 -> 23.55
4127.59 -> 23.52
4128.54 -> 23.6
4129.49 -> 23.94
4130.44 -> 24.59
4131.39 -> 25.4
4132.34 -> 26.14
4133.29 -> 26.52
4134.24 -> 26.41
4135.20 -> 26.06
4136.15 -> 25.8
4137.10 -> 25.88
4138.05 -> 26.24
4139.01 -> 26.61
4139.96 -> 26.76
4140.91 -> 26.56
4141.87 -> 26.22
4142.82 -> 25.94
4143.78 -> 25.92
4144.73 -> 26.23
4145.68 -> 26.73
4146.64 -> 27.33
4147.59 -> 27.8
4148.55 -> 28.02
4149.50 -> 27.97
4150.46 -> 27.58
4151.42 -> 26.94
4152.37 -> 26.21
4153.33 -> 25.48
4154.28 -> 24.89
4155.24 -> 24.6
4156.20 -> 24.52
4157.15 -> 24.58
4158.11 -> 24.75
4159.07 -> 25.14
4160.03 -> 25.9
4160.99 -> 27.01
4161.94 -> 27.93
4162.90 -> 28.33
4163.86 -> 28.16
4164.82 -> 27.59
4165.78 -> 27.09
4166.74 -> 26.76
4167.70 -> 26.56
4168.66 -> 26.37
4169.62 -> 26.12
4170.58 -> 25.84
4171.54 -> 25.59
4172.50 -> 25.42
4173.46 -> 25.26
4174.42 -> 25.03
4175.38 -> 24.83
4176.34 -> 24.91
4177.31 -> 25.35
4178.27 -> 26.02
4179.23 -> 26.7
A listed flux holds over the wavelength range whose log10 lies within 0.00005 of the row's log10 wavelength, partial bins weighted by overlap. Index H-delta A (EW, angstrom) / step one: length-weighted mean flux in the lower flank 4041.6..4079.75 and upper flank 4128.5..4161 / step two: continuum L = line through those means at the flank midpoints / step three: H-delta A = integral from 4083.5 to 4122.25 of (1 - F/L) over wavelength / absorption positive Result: 4.9 angstrom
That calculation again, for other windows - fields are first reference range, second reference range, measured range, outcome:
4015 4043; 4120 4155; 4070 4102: 3.6 angstrom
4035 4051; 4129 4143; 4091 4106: 2.9 angstrom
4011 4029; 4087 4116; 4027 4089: -1.6 angstrom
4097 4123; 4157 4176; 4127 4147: -1.3 angstrom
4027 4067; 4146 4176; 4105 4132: 2.8 angstrom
